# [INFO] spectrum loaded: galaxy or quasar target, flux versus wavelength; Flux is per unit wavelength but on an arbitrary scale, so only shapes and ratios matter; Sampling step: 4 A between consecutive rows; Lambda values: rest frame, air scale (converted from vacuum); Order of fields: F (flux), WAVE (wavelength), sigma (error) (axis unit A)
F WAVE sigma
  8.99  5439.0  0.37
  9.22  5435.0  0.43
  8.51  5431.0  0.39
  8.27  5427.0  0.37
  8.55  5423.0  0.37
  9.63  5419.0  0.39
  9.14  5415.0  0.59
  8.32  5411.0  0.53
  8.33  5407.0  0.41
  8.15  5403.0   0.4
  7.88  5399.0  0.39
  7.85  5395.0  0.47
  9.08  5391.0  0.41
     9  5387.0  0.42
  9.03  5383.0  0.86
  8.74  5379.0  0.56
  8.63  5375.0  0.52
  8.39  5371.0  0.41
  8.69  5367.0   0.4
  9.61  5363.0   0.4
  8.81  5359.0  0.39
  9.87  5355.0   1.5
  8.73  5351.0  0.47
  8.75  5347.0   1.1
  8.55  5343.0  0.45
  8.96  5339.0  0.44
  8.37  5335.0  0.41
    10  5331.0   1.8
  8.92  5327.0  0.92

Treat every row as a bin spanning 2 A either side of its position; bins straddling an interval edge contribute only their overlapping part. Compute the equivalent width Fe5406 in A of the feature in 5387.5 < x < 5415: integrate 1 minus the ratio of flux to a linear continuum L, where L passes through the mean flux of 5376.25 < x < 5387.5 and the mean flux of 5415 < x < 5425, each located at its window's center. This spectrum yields 1.91 A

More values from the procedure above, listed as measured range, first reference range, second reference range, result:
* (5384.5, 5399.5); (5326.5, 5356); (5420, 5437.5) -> 0.51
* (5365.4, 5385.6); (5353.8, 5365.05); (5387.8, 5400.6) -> 0.45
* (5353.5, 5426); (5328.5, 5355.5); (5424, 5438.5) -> 0.67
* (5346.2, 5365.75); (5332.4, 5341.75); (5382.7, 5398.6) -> -1.04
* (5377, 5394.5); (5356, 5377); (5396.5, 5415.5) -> -0.57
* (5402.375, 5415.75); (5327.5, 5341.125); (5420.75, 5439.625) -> 0.50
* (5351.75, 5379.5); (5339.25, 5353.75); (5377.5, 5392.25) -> -0.31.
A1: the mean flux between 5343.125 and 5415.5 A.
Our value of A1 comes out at 8.71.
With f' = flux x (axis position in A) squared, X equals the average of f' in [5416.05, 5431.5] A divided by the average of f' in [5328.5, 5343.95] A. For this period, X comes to 1.01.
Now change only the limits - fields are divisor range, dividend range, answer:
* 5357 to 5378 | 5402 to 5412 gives 0.95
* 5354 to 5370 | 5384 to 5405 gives 0.93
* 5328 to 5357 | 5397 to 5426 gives 0.97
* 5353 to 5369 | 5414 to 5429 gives 0.98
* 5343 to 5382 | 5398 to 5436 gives 0.99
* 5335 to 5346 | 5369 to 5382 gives 1.01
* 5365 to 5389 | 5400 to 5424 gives 1.00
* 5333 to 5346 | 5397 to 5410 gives 0.96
